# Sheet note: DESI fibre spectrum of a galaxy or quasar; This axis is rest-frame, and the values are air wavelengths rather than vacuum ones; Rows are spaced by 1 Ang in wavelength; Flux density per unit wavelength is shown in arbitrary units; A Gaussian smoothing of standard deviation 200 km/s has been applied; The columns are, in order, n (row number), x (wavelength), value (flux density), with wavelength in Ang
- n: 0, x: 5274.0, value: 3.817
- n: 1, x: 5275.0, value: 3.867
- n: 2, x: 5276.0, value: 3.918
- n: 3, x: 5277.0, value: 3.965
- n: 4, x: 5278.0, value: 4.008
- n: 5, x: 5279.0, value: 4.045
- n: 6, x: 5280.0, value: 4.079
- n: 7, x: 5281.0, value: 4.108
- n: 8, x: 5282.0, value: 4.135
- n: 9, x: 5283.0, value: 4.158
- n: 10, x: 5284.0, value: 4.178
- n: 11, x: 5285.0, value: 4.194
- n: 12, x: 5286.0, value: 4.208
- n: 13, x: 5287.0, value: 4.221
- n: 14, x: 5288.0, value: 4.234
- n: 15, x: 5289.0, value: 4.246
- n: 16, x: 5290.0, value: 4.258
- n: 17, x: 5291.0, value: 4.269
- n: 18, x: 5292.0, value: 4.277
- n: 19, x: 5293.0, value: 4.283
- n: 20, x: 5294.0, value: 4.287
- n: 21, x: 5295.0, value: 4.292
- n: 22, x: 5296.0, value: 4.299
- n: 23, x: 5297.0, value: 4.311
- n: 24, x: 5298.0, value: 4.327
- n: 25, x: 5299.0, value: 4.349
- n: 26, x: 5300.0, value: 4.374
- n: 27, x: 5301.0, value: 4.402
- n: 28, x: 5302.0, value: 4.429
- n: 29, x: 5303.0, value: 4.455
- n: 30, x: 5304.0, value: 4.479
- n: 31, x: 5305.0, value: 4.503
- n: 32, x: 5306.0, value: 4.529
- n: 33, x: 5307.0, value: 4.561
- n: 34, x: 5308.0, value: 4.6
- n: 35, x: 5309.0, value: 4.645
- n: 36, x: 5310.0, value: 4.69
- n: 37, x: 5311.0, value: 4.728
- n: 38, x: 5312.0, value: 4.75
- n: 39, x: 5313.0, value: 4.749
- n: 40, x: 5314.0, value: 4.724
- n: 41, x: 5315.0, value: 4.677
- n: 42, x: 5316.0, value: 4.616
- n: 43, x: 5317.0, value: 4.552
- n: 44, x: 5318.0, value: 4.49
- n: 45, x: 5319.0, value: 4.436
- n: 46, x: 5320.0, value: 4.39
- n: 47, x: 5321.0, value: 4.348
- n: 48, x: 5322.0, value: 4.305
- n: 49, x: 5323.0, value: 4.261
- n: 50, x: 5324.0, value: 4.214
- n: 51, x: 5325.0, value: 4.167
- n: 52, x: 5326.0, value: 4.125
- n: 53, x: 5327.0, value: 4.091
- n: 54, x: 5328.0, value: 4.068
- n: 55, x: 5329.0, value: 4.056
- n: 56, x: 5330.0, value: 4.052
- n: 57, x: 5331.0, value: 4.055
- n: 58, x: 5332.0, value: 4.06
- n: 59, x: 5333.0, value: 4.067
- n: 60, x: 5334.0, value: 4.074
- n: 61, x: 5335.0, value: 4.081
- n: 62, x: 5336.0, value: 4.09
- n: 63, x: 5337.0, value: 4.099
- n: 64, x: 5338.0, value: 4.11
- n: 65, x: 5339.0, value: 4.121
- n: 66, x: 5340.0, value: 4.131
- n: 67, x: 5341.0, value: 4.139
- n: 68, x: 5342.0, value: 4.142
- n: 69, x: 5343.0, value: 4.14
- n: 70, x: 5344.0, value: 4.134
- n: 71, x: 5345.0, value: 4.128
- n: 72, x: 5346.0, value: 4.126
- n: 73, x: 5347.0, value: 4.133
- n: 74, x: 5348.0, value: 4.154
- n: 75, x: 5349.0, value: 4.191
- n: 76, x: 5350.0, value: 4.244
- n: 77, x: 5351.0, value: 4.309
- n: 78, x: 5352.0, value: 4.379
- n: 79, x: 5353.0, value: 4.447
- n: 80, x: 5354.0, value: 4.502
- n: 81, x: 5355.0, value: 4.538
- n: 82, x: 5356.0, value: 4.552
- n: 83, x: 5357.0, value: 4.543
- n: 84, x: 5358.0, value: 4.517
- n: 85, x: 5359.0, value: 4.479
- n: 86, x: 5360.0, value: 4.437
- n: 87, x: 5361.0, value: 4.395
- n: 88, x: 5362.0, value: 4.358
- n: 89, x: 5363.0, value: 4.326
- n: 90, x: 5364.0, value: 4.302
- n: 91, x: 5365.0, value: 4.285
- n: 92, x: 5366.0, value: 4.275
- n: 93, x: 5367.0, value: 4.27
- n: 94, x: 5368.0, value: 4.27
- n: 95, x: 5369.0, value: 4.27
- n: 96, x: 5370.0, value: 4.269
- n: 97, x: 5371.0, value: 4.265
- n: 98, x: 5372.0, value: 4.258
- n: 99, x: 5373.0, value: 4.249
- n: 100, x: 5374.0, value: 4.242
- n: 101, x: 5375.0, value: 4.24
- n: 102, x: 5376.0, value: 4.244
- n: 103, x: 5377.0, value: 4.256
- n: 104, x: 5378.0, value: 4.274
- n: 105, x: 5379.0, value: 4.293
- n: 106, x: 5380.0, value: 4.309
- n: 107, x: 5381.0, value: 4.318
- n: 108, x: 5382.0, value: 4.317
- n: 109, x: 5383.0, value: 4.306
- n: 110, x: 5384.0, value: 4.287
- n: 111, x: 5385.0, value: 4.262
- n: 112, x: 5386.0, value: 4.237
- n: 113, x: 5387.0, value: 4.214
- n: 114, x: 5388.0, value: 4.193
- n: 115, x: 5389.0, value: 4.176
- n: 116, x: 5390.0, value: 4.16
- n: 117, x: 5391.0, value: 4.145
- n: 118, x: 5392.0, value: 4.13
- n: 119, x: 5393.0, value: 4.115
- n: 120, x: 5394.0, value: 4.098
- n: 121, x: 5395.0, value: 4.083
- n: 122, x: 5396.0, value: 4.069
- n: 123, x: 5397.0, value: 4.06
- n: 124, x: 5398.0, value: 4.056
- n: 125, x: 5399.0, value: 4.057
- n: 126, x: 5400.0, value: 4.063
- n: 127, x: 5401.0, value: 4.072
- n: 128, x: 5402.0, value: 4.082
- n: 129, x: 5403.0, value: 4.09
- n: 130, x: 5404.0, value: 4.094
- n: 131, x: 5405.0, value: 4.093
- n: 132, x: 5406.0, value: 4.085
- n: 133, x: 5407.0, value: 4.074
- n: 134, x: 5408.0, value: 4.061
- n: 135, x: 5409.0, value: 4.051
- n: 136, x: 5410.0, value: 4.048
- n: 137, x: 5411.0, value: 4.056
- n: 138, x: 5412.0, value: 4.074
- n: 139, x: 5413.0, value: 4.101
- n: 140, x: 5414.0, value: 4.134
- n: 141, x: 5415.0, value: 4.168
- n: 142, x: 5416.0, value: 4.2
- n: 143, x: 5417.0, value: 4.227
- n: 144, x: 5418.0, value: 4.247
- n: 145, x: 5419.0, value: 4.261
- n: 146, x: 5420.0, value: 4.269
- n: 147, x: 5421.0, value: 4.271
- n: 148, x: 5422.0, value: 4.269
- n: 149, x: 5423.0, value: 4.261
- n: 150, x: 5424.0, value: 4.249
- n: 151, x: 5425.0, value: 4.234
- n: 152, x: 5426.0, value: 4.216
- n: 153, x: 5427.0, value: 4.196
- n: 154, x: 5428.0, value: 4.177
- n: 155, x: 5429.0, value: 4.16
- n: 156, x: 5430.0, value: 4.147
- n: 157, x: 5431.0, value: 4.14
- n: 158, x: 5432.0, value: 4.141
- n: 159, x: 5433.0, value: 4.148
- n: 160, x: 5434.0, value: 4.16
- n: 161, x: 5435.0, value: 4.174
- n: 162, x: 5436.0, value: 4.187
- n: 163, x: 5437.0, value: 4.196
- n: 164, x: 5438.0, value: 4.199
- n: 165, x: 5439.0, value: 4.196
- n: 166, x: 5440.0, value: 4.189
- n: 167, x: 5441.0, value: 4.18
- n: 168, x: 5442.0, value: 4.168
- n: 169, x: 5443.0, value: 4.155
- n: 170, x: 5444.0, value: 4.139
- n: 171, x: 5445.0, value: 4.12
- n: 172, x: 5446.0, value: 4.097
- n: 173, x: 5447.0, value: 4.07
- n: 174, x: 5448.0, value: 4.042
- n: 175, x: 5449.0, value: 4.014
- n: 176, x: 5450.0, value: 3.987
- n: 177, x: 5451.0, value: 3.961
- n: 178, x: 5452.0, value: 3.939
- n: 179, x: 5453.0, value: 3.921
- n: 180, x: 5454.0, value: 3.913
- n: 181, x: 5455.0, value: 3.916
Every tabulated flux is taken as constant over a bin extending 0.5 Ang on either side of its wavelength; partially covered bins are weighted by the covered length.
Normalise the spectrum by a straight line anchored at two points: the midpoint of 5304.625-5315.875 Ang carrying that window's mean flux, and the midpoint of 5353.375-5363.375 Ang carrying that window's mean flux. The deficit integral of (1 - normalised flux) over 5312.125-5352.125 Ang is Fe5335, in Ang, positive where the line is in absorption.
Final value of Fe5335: 2.9 Ang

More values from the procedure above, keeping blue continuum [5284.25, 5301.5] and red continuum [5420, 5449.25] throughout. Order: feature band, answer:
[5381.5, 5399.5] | 0.18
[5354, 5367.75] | -0.58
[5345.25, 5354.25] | -0.06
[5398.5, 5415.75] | 0.45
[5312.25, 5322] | -0.65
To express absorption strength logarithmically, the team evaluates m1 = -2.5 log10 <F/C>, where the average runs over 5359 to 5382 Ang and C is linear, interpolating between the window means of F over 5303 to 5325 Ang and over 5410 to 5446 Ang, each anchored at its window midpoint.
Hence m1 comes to 0.01 mag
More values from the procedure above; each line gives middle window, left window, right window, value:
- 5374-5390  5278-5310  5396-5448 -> -0.02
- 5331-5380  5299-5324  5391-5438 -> 0.03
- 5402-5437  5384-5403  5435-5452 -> -0.01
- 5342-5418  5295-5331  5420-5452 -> 0.01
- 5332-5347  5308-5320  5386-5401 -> 0.09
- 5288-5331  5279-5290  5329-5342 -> -0.07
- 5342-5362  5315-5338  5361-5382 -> -0.02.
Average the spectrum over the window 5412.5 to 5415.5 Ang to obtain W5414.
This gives 4.13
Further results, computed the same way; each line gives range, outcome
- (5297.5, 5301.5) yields 4.36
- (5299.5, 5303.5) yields 4.42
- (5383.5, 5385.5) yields 4.27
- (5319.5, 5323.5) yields 4.33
